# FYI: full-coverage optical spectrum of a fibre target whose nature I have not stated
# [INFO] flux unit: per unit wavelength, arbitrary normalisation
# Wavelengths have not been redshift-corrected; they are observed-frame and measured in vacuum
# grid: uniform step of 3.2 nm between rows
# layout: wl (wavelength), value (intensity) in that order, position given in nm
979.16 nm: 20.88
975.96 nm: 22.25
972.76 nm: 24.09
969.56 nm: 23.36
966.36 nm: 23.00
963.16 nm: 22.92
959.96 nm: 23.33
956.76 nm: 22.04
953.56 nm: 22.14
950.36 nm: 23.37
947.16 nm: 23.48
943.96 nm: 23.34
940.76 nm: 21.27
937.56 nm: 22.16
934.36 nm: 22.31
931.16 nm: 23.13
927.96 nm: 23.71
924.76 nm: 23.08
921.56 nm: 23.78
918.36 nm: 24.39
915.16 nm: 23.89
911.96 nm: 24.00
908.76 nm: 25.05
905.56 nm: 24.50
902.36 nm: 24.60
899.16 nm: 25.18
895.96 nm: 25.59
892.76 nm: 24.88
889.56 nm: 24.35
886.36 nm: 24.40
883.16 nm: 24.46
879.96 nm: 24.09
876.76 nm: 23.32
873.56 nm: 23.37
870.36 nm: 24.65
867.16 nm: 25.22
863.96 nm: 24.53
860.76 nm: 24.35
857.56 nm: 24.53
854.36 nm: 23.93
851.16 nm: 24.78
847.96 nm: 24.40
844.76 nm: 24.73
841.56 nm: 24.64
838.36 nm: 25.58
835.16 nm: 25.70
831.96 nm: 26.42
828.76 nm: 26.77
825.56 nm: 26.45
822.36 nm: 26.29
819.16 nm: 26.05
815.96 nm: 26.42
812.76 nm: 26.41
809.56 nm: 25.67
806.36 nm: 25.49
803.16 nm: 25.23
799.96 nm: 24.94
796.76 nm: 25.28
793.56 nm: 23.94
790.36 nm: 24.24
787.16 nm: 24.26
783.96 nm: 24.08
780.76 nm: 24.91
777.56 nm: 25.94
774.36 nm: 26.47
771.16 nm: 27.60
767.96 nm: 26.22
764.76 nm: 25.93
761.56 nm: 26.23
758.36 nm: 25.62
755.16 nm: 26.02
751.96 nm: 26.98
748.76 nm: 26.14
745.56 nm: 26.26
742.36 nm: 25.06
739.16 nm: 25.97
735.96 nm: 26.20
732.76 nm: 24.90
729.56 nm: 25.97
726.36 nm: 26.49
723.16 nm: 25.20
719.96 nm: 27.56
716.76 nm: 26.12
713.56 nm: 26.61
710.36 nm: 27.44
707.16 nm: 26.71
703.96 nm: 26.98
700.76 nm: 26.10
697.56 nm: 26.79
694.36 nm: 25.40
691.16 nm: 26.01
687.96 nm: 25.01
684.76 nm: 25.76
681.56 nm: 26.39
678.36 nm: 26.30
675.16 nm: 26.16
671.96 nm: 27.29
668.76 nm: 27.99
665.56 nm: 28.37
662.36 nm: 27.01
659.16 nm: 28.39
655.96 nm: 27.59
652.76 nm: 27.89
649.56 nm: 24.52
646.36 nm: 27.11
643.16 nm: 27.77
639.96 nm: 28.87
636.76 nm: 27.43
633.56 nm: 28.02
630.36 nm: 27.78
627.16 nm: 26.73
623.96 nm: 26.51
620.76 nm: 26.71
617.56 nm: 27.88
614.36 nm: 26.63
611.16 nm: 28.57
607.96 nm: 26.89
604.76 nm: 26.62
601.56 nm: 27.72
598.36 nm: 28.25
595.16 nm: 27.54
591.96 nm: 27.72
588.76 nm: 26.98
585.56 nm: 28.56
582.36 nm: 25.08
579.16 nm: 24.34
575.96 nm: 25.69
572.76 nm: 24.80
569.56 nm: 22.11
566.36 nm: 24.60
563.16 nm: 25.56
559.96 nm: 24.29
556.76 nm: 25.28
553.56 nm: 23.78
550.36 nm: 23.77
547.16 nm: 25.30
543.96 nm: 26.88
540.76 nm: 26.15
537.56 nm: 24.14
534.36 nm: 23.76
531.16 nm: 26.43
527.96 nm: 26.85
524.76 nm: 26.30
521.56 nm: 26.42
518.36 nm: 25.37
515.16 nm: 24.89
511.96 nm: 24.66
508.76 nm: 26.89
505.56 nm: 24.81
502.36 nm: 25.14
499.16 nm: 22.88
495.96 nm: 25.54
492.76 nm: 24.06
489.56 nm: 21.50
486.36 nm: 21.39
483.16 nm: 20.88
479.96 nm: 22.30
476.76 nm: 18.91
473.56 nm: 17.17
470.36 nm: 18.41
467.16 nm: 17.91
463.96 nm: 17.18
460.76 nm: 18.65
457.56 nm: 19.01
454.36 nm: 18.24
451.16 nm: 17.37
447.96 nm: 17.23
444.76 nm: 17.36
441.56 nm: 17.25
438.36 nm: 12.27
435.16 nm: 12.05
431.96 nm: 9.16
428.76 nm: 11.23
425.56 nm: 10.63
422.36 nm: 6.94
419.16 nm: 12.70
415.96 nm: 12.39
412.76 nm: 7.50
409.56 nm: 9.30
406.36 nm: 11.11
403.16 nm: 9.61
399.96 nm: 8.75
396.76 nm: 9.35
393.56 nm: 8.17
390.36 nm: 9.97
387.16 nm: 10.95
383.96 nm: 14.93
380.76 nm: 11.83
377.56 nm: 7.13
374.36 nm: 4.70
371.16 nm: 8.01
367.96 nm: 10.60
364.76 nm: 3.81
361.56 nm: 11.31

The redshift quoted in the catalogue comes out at 0.101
